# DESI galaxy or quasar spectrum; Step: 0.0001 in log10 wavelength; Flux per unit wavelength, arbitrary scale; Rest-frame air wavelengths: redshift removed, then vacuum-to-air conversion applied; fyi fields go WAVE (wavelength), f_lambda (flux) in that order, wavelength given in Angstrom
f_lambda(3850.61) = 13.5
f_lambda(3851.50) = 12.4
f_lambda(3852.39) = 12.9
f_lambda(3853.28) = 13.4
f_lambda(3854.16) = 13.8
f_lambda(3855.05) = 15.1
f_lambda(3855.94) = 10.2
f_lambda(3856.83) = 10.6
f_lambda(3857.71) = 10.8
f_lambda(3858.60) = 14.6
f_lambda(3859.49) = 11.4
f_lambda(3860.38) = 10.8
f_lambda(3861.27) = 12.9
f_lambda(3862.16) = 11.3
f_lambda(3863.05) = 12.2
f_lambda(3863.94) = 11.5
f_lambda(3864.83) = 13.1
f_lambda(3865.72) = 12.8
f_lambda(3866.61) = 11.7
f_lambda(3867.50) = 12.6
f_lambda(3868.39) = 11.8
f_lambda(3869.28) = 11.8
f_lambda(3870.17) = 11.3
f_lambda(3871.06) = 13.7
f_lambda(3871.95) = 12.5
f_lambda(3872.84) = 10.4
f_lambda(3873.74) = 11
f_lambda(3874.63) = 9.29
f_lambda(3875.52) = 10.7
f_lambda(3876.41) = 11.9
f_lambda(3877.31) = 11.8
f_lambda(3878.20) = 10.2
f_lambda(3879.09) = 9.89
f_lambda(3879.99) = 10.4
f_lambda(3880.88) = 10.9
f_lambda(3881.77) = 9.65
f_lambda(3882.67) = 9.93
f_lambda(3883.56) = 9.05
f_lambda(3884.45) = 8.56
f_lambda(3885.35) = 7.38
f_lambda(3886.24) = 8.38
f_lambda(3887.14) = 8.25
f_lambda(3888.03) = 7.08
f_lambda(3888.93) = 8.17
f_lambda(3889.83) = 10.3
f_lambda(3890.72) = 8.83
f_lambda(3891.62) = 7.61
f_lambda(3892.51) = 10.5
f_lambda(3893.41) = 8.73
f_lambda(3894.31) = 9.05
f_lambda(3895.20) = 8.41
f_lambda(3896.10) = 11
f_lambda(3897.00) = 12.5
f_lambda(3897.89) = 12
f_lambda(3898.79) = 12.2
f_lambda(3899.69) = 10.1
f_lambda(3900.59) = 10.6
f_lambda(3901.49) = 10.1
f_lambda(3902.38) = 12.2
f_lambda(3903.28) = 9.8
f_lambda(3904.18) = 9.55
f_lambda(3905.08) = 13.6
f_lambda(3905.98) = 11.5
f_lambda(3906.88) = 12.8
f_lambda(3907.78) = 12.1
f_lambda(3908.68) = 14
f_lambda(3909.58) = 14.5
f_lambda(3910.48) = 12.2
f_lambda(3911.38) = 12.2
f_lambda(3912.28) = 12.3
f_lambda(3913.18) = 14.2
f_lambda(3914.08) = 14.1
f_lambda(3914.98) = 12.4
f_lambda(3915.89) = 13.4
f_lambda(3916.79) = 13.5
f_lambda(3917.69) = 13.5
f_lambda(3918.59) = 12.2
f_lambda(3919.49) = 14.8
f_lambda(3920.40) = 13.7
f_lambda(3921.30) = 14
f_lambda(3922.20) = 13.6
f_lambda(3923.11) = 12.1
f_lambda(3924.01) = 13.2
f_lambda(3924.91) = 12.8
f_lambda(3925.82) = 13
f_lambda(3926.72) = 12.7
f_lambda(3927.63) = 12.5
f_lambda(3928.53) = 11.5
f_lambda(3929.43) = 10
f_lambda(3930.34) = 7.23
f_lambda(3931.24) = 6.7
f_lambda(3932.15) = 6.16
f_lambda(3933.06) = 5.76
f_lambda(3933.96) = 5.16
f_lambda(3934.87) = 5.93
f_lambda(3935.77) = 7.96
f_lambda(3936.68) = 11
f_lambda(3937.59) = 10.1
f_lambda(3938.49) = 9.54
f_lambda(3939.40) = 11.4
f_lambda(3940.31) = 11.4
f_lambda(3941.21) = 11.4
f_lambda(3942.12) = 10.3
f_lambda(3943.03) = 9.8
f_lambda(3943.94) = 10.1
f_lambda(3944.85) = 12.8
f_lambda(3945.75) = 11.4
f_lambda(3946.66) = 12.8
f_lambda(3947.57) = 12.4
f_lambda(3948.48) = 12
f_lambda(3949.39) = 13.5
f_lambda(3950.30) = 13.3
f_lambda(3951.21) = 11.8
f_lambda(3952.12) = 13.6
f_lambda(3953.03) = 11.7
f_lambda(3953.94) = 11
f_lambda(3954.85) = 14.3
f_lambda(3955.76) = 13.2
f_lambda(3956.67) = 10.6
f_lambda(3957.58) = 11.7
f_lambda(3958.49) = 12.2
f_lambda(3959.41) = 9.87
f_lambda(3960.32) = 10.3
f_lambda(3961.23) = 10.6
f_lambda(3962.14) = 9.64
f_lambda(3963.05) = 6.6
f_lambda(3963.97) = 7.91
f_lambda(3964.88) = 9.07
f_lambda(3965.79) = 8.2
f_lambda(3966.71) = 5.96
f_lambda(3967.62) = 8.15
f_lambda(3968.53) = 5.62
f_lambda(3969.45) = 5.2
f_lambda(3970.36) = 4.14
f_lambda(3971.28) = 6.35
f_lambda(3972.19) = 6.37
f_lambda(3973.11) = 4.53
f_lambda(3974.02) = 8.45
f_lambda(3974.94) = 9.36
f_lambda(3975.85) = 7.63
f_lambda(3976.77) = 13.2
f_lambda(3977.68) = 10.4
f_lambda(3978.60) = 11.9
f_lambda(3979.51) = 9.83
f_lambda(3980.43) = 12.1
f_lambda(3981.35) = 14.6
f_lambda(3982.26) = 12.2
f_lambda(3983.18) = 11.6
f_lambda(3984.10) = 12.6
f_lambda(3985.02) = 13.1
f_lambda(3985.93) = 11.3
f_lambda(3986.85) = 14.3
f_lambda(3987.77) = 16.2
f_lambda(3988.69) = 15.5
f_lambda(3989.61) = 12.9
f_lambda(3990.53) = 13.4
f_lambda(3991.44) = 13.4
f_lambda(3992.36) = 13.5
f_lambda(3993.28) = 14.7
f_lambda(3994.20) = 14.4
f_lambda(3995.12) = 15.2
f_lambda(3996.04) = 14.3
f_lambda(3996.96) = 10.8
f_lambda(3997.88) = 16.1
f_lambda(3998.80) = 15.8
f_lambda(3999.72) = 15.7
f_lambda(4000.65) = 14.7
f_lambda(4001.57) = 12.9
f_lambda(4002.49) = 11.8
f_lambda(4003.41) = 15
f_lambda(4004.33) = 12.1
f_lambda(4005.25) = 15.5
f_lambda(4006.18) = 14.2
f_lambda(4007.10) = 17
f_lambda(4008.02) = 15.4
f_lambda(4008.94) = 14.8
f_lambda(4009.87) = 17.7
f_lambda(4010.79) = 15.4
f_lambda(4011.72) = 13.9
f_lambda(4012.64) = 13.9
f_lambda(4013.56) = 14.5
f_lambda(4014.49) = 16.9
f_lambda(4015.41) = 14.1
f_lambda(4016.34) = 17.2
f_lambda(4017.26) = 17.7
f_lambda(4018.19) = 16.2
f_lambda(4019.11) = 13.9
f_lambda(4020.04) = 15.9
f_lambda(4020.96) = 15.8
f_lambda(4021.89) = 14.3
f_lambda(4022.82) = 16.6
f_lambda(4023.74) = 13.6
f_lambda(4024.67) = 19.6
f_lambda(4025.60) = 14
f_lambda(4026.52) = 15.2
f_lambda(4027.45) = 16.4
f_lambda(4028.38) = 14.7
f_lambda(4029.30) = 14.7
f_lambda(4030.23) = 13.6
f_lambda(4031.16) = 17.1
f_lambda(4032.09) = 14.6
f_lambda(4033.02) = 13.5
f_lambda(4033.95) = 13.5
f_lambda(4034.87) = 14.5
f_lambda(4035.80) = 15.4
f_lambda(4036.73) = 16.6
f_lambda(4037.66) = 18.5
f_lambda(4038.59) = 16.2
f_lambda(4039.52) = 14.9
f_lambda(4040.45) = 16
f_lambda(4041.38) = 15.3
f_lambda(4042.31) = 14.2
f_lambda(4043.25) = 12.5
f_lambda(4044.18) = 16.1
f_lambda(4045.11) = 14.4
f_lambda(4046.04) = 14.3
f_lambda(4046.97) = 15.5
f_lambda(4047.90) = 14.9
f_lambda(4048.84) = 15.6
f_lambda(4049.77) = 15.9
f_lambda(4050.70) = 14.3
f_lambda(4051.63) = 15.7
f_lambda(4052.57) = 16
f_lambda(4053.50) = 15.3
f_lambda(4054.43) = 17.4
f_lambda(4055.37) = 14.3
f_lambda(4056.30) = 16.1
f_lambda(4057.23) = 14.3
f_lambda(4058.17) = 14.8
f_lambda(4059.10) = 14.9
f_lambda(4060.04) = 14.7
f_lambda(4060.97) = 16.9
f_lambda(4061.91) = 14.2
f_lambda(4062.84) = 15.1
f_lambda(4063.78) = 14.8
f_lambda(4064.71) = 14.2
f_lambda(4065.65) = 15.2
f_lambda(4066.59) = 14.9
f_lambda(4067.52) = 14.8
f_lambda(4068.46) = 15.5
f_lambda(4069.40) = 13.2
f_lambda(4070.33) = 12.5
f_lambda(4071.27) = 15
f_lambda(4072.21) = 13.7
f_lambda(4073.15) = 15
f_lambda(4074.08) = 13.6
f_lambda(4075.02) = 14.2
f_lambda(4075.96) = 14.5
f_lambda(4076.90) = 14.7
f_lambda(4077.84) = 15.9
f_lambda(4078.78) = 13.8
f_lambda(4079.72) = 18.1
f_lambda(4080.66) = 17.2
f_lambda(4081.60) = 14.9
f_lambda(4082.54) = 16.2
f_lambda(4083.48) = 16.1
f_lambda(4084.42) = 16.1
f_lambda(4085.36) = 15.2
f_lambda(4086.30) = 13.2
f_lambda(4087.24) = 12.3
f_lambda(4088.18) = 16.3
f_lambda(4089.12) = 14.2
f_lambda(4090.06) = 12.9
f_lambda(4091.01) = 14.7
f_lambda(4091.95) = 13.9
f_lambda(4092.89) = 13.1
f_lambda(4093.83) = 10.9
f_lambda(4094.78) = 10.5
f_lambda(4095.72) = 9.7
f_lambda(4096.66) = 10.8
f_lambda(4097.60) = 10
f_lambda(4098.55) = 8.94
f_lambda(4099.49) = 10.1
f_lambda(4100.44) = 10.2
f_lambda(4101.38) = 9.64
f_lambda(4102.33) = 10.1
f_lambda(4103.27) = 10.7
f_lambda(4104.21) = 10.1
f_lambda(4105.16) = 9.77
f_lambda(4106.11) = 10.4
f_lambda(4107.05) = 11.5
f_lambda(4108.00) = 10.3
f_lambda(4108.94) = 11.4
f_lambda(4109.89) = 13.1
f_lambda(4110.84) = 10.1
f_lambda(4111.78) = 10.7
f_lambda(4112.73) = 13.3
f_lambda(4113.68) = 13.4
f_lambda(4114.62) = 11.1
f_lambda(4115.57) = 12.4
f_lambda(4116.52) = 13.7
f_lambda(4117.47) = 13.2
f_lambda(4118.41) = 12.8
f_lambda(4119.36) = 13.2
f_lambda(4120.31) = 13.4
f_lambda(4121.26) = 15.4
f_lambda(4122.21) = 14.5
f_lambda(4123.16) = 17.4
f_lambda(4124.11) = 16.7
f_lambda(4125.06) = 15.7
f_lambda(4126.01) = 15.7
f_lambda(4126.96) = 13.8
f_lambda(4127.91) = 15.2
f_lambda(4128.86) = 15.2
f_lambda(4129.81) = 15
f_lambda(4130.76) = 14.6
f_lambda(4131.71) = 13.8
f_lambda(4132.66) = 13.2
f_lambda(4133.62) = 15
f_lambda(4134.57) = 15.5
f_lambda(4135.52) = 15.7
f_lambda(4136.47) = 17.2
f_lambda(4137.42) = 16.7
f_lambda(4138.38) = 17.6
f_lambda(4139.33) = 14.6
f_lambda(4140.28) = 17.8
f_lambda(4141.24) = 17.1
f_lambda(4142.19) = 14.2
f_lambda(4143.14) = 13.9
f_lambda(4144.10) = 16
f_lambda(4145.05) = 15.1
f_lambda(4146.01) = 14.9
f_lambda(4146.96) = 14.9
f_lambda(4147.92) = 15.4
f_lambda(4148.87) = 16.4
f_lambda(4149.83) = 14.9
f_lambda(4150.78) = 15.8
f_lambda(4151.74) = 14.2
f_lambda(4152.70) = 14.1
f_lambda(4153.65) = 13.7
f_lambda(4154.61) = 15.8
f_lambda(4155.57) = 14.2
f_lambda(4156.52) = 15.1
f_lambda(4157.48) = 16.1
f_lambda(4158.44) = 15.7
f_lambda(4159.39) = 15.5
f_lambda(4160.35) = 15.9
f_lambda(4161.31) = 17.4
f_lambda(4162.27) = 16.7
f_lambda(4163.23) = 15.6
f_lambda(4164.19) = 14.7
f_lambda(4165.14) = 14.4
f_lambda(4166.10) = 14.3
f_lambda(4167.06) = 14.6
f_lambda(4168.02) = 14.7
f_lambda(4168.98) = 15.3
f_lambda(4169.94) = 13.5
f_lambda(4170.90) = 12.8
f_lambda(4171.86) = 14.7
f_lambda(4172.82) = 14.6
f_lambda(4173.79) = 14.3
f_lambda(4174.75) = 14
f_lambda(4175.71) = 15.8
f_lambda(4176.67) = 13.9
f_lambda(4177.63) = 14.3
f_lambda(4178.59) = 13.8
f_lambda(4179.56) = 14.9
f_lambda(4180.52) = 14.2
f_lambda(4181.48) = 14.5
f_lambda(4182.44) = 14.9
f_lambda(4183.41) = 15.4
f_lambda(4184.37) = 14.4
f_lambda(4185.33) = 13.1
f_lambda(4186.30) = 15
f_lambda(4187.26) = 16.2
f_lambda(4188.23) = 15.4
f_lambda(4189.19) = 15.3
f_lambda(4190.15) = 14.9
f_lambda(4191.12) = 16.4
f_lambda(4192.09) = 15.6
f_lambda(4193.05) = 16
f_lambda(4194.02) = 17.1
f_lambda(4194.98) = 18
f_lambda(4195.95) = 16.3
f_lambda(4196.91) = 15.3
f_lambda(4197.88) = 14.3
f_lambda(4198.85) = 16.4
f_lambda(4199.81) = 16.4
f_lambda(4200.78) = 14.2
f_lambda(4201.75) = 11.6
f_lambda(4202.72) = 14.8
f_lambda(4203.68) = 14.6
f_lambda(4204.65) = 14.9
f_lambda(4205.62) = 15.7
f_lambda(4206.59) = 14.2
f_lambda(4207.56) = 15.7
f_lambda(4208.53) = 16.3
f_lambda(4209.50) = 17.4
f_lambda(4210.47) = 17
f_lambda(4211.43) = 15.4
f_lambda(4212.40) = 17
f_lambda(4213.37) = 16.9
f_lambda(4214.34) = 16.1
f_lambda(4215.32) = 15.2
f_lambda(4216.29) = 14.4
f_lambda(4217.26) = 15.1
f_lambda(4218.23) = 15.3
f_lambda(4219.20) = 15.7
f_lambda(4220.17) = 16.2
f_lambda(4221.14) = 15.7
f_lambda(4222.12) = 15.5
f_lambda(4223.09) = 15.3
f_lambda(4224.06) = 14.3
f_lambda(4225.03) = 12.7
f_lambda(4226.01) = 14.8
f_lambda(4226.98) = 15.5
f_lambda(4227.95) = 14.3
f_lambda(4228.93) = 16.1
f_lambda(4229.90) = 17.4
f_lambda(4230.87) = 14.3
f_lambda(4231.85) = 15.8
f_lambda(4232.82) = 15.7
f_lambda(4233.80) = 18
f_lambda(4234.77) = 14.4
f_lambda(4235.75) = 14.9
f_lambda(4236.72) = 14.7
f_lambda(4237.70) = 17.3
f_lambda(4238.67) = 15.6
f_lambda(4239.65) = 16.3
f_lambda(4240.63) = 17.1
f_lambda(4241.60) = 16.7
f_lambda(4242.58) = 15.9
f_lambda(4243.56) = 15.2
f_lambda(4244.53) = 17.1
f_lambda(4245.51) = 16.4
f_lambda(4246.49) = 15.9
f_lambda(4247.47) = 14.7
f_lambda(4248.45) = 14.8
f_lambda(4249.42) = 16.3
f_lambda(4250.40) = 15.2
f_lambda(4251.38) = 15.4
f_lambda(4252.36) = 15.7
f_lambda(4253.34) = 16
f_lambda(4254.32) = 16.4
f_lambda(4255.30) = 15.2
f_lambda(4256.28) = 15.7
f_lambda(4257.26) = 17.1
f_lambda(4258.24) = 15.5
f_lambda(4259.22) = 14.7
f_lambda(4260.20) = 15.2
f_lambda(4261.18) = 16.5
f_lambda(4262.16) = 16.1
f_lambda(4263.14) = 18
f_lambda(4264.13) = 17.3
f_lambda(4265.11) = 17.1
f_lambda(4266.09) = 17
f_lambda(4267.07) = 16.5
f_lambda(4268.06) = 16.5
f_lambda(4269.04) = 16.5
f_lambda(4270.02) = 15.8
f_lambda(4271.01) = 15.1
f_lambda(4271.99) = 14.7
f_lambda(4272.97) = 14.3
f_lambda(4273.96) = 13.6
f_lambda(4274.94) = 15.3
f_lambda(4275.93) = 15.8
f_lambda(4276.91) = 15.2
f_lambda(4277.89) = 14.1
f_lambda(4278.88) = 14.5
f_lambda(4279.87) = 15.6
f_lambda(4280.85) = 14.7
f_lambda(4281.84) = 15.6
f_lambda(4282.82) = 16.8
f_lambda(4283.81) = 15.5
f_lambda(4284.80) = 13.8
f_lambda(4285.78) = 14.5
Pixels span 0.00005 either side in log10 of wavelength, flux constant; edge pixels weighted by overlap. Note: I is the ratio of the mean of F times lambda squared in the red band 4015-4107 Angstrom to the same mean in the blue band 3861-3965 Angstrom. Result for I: 1.40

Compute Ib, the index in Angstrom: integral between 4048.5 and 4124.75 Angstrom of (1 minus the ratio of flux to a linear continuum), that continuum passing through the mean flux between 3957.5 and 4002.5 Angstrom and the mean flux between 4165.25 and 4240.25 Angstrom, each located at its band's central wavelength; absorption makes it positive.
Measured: -3.5 Angstrom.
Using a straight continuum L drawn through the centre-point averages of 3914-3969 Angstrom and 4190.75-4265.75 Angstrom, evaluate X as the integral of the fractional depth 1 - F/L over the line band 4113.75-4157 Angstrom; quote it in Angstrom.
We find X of -2.33 Angstrom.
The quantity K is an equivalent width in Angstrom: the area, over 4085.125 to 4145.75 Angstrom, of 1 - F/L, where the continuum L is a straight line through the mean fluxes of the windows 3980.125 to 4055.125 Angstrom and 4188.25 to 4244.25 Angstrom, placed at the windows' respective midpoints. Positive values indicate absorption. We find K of 7.5 Angstrom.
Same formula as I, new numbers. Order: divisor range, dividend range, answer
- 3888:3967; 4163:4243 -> 1.59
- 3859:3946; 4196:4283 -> 1.68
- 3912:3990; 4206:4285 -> 1.67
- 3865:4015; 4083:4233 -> 1.41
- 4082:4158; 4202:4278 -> 1.21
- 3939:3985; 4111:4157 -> 1.56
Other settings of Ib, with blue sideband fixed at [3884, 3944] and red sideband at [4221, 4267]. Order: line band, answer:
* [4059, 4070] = -1.5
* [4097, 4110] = 3.1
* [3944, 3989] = 3.8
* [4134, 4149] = -1.6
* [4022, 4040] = -4.0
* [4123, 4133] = -0.7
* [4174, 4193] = 0.0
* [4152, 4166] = -0.8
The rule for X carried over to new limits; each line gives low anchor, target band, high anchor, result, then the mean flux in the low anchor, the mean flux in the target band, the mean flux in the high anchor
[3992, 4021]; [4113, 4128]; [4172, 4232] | 0.91 Angstrom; 14.9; 14.2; 15.3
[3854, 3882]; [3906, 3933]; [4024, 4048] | 1.07 Angstrom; 11.6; 12.2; 15.2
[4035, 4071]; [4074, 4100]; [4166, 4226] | 2.57 Angstrom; 15.1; 13.6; 15.1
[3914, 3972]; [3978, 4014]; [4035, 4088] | -3.84 Angstrom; 10.6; 13.9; 15.1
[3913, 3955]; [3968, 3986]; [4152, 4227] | 3.84 Angstrom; 11.4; 9.49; 15.2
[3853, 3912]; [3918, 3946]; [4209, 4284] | 2.42 Angstrom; 11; 10.7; 15.7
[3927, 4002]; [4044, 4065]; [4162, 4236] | -4.44 Angstrom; 10.9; 15.2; 15.2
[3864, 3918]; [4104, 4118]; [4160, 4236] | 2.38 Angstrom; 11.1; 11.7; 15.2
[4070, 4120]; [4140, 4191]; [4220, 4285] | -3.28 Angstrom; 12.8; 15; 15.7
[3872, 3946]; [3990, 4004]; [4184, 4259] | -2.26 Angstrom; 10.8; 14.1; 15.6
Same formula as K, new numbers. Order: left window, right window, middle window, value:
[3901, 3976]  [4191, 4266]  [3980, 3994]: -2.33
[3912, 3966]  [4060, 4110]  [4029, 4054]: -4.92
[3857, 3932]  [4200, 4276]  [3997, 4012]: -2.46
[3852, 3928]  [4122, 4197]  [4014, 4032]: -3.08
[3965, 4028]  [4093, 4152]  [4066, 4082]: -1.81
